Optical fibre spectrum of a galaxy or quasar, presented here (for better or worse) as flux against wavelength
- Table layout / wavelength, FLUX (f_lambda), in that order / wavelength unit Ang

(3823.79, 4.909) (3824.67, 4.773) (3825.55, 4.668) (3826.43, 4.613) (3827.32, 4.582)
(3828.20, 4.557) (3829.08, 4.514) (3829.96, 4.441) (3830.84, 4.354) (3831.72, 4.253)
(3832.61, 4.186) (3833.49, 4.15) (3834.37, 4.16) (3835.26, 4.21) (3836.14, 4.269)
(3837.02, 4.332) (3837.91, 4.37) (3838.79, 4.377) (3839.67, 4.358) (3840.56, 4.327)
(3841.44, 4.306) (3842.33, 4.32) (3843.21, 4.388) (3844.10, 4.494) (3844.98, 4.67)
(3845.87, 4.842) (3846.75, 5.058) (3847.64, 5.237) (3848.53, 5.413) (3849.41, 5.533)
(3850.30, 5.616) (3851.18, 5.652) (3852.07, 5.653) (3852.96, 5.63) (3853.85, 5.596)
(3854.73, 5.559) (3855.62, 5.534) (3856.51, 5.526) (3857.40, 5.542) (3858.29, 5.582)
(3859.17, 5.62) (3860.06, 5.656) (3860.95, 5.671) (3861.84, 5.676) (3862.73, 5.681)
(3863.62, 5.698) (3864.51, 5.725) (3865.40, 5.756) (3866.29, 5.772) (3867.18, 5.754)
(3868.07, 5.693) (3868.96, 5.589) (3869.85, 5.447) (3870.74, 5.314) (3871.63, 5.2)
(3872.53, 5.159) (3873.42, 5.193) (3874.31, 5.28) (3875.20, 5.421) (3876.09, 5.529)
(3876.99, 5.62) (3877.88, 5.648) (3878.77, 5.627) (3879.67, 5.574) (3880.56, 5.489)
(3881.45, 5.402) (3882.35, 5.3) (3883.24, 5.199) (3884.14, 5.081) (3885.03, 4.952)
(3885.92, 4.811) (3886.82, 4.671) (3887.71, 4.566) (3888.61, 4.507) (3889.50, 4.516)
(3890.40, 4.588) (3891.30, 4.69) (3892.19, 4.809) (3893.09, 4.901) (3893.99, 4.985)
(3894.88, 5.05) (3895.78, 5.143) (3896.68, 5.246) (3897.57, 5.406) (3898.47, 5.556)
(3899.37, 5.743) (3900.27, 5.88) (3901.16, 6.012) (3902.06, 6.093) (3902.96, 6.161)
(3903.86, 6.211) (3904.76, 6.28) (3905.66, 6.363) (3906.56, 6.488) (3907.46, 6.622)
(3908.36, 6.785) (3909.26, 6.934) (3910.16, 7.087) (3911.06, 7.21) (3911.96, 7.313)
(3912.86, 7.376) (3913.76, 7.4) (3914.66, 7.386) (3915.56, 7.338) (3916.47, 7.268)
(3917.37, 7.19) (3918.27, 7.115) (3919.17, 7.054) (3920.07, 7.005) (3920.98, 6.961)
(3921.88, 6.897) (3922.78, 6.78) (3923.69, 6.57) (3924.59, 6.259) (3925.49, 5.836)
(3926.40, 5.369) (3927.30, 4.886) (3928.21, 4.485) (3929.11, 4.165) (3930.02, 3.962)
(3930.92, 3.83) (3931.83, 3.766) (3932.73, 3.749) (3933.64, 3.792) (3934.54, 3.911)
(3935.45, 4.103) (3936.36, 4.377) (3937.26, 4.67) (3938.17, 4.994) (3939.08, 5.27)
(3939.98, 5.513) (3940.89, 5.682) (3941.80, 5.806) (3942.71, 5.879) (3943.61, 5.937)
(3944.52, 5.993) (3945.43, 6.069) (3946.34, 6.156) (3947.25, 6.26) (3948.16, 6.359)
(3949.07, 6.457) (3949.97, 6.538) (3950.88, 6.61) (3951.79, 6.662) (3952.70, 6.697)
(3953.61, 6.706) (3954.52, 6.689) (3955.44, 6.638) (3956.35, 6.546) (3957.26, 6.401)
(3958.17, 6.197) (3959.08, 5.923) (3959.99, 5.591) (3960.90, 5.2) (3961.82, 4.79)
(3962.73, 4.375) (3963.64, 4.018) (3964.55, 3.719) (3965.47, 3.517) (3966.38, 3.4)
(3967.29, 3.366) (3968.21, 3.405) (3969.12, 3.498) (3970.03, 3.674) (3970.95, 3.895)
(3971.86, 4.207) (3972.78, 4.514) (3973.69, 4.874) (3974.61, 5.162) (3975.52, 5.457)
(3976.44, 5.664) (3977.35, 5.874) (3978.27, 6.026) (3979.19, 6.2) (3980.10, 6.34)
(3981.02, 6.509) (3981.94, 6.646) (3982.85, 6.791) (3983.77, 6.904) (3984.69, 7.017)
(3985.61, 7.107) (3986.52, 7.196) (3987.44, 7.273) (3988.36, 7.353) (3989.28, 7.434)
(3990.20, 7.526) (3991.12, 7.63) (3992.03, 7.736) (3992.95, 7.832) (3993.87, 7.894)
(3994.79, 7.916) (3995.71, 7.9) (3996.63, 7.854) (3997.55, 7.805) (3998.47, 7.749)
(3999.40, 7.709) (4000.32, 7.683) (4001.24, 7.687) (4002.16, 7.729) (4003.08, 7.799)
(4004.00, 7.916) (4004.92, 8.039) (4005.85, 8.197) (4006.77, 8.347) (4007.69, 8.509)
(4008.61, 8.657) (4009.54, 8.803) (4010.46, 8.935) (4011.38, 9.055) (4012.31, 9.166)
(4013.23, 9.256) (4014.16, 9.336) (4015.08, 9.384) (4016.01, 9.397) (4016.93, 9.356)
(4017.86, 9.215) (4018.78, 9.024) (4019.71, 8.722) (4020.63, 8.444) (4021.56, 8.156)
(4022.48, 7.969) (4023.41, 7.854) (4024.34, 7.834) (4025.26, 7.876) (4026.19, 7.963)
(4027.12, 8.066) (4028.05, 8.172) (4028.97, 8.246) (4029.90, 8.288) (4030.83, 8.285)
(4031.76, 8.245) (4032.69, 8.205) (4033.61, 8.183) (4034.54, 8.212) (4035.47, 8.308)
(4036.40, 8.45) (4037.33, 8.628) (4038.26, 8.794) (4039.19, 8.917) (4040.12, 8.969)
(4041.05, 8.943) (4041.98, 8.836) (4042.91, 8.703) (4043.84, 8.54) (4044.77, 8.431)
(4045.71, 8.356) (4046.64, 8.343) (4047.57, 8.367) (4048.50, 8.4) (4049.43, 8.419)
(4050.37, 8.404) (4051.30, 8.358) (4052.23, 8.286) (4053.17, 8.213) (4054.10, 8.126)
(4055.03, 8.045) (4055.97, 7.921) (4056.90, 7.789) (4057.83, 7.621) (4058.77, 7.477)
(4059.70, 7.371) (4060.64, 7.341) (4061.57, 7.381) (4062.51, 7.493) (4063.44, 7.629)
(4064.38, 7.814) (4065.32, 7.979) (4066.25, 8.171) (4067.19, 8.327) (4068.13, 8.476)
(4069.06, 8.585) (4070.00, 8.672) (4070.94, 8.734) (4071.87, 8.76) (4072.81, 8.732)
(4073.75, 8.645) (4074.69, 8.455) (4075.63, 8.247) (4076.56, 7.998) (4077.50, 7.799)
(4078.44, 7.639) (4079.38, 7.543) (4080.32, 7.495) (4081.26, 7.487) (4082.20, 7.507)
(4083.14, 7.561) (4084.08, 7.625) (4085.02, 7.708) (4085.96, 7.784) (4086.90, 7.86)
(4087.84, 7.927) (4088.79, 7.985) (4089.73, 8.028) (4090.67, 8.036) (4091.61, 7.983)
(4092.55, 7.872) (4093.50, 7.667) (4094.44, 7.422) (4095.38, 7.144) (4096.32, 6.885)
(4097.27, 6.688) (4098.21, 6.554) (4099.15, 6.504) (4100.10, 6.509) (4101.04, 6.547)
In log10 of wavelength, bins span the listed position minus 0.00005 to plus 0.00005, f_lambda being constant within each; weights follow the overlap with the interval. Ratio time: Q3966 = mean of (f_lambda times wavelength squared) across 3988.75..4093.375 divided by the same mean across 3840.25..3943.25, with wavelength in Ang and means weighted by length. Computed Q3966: 1.6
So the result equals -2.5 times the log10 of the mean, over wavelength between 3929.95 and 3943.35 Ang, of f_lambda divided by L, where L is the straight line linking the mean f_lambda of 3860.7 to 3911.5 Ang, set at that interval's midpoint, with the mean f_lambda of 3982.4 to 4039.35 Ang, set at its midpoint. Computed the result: 0.38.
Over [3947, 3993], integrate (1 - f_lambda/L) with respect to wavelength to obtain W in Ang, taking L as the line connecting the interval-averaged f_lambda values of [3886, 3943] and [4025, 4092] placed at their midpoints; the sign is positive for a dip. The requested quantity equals 5.6 Ang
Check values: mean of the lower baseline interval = 5.68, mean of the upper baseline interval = 8.14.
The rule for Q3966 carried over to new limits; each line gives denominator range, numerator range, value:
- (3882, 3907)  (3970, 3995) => 1.26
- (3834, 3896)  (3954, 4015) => 1.37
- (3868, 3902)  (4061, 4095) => 1.68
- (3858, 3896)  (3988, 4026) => 1.67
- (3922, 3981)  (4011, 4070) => 1.66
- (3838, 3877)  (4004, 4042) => 1.76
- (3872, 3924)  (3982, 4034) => 1.45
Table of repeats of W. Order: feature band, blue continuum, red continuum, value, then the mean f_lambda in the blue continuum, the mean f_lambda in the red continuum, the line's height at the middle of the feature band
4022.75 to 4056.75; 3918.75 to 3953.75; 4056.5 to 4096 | -4.86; 5.58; 7.9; 7.29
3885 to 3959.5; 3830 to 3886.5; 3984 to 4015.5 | 7.11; 5.15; 8.03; 6.46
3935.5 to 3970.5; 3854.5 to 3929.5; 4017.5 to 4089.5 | 6.72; 5.79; 8.17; 6.69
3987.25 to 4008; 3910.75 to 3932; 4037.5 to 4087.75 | -1.54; 6.25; 8.13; 7.27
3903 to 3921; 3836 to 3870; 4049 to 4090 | -2.90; 5.24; 7.98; 5.99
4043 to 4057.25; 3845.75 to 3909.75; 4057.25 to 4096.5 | -1.35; 5.5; 7.89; 7.57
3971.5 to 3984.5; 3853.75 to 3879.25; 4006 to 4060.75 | 2.87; 5.55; 8.44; 7.48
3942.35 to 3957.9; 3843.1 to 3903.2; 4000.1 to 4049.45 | 1.24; 5.35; 8.48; 6.94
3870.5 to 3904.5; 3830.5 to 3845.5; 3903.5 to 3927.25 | 3.49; 4.33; 6.78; 5.9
